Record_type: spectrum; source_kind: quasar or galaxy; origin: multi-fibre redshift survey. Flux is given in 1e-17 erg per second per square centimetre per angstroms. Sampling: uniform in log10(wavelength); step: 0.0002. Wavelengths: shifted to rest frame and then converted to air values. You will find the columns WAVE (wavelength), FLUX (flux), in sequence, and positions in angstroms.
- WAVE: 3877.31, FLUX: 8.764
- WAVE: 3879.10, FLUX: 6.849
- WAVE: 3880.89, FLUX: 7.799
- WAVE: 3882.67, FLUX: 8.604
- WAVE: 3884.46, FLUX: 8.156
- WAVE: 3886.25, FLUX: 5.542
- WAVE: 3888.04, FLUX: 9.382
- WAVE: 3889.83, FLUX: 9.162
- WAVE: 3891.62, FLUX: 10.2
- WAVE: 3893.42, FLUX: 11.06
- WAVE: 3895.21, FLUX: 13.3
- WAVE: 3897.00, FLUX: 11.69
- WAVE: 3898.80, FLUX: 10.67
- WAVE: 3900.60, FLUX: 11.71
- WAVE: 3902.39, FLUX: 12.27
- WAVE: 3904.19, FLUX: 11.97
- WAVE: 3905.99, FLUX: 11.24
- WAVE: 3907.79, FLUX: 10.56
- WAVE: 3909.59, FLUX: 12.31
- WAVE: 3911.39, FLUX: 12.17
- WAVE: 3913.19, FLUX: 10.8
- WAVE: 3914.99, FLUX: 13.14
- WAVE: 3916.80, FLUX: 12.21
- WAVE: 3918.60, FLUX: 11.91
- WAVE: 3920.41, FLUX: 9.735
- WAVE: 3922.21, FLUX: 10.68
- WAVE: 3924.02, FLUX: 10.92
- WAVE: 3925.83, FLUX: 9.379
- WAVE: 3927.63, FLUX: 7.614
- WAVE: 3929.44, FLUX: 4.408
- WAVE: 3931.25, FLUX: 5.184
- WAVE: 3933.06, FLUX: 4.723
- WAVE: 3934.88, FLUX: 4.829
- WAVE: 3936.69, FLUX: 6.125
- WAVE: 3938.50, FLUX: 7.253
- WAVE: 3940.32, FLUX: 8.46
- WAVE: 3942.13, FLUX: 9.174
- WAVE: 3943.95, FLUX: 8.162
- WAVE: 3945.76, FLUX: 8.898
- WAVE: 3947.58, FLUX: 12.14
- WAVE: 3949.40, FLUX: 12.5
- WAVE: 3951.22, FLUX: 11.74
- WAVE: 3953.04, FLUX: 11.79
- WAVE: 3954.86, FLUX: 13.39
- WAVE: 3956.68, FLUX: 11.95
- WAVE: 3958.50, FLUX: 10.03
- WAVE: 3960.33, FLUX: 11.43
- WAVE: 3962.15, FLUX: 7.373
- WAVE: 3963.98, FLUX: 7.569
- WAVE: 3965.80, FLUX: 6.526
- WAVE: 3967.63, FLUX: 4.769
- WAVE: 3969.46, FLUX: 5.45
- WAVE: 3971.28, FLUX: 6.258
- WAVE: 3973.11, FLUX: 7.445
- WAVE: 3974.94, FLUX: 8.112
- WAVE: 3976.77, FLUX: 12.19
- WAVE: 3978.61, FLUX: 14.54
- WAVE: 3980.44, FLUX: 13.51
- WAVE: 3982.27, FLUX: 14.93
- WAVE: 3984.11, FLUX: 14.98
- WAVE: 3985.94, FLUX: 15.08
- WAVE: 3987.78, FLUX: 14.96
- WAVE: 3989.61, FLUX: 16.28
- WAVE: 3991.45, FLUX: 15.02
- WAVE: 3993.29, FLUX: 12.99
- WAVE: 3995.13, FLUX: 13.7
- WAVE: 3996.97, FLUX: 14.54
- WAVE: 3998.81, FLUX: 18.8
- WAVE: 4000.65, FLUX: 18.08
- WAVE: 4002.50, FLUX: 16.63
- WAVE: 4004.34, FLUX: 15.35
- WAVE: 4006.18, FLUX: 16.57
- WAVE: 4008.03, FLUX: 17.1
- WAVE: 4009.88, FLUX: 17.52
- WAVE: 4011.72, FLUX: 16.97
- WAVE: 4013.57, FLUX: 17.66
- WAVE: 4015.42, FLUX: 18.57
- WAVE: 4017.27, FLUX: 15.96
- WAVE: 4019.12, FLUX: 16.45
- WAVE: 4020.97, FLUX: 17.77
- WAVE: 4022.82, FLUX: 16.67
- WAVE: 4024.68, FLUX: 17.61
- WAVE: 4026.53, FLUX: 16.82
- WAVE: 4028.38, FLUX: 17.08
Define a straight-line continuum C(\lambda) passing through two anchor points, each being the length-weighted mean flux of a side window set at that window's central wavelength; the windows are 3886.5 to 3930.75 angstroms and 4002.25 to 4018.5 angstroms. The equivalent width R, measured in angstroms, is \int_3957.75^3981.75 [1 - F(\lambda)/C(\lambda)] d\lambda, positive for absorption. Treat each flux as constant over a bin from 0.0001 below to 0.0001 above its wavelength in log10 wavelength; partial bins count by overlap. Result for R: 9.15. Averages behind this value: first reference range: 10.6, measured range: 8.96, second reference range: 16.9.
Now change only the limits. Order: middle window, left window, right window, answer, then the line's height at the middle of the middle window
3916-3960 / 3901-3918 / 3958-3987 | 6.66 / 11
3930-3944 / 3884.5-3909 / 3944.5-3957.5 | 5.91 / 11.4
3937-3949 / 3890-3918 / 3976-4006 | 3.82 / 13.2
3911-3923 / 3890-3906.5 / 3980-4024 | 0.78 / 12.3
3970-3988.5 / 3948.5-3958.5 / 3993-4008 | 2.97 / 14.2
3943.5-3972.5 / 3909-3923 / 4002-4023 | 9.36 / 13.9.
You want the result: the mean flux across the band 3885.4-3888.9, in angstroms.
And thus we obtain 7.47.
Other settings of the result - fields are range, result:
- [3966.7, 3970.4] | 5.13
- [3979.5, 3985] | 14.5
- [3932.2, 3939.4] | 5.74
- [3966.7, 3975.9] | 6.44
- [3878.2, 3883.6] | 7.75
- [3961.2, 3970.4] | 6.37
